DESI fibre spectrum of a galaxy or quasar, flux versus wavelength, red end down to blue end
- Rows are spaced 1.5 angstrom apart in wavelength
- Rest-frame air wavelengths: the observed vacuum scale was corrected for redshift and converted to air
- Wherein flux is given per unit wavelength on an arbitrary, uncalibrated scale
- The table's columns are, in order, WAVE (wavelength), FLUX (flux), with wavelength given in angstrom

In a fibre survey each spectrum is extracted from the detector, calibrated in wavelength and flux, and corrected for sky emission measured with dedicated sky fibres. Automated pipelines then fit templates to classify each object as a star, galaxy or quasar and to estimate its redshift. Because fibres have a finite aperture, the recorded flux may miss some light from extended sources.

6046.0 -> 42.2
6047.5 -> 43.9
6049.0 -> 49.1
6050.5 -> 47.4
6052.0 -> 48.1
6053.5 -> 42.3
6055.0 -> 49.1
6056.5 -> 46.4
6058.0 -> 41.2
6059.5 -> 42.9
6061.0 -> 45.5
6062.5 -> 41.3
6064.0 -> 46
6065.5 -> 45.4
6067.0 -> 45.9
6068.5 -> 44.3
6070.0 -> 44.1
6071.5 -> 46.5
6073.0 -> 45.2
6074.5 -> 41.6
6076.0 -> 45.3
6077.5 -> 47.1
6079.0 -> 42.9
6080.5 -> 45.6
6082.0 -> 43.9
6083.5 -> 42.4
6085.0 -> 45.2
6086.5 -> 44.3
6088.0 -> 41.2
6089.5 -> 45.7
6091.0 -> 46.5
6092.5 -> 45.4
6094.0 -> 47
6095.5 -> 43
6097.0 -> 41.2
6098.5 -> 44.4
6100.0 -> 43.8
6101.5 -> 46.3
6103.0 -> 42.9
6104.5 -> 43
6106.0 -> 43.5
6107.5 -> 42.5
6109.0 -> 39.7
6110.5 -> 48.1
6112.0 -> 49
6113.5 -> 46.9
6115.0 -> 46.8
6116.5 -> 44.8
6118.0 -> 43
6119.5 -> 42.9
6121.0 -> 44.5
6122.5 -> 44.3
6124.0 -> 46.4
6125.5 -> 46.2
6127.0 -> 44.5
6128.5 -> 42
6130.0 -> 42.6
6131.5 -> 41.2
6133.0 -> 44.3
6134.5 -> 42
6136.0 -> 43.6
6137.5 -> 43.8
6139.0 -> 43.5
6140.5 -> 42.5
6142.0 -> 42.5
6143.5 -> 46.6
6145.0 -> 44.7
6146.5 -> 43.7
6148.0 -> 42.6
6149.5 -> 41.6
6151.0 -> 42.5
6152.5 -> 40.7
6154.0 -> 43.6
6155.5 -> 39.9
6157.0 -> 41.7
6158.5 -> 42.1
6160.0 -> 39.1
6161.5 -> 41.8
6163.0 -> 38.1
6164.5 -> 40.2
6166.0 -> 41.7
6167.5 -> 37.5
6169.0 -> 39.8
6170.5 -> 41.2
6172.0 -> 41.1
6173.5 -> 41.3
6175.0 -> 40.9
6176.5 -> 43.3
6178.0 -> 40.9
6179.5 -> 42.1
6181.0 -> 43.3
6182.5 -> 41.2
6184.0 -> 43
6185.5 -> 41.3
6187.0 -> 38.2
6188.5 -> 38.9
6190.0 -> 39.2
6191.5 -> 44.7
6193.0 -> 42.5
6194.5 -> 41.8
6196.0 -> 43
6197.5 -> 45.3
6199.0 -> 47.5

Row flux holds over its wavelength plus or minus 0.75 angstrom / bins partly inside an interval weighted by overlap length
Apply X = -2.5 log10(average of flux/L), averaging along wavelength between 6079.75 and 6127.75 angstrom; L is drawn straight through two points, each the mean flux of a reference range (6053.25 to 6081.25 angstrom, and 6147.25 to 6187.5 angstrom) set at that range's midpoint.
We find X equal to -0.03 mag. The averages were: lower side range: 44.7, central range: 44.5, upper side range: 41.2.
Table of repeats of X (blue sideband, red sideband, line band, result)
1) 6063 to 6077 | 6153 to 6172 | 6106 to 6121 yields -0.05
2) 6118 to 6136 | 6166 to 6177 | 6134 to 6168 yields 0.00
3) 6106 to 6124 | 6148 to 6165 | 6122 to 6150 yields -0.02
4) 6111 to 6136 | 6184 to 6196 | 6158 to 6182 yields 0.03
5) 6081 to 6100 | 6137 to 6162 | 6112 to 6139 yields -0.03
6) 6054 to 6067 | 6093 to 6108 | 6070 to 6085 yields 0.00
